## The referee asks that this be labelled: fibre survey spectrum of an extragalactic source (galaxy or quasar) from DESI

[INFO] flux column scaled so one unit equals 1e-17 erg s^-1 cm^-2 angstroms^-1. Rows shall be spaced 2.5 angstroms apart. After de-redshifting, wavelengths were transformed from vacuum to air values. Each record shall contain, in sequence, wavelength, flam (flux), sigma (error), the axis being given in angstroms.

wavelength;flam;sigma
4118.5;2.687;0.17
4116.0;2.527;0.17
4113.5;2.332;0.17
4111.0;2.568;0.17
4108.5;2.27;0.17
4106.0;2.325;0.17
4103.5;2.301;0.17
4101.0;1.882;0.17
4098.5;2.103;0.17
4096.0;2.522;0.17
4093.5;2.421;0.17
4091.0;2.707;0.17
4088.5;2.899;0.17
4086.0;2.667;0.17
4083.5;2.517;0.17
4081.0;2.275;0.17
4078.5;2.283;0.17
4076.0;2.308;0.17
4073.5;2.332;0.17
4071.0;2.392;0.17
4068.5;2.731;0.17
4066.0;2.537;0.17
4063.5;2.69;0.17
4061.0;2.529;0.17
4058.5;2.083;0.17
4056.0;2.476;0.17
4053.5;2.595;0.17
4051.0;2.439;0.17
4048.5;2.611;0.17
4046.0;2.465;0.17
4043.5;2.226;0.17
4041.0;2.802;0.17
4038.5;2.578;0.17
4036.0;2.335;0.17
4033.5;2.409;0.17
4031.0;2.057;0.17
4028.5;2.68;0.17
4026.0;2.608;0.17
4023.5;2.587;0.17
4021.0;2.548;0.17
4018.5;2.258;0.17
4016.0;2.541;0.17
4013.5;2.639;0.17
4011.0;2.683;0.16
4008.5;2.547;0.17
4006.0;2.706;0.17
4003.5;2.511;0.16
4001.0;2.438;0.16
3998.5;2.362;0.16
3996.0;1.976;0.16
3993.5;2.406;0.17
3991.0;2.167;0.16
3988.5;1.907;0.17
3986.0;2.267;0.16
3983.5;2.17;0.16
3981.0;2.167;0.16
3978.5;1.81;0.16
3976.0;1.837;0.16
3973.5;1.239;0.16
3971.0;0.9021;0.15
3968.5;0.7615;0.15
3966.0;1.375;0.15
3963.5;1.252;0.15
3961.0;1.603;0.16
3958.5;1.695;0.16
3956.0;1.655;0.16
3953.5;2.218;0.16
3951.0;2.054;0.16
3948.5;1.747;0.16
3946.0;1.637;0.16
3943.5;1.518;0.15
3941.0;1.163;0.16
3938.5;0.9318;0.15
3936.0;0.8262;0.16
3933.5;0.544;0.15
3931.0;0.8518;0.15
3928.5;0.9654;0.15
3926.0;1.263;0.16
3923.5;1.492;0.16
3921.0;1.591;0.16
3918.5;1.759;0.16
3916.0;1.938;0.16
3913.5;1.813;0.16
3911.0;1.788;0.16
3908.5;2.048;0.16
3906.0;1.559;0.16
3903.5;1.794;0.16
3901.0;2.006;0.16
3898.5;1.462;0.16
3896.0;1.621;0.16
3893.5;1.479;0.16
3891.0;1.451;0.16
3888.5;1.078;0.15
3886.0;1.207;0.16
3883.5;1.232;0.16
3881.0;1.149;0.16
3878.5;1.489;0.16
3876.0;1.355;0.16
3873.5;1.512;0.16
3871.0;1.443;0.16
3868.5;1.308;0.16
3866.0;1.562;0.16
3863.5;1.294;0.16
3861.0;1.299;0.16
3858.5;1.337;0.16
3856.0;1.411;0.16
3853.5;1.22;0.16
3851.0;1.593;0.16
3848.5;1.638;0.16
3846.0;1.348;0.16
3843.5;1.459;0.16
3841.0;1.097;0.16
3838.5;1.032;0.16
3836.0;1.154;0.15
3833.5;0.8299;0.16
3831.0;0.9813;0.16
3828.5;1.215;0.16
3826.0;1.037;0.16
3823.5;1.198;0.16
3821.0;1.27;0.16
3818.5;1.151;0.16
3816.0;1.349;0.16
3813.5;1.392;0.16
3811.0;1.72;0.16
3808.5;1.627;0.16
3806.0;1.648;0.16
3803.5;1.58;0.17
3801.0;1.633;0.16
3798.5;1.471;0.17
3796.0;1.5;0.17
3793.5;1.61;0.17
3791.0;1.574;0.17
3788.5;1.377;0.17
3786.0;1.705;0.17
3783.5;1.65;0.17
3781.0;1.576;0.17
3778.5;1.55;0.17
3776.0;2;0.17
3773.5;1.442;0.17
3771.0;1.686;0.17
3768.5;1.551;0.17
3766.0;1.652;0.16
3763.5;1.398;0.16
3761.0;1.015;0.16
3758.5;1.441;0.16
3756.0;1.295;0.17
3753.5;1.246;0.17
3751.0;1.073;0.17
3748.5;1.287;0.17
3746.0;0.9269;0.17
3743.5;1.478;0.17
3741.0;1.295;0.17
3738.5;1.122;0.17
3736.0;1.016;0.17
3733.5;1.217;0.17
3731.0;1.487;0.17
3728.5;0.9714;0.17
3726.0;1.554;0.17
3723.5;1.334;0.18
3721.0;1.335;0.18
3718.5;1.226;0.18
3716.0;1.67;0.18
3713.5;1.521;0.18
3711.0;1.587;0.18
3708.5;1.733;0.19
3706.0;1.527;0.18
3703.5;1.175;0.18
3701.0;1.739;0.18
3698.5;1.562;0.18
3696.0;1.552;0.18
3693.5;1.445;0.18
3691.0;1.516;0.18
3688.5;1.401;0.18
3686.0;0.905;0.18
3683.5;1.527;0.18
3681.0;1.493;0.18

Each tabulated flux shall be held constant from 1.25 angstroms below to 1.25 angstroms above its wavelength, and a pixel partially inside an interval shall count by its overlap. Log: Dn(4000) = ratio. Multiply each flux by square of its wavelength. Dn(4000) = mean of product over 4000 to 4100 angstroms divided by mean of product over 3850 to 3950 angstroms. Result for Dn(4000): 1.89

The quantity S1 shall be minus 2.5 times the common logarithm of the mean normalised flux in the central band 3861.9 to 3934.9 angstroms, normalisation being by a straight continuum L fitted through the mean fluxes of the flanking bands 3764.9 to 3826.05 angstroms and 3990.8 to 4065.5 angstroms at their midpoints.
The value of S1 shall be 0.32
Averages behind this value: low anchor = 1.53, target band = 1.45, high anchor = 2.47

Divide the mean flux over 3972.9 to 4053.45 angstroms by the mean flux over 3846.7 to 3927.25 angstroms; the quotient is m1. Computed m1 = 1.57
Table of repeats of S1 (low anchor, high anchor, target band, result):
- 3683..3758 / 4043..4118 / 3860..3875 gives 0.269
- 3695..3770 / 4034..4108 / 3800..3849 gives 0.252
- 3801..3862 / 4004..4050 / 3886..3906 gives 0.124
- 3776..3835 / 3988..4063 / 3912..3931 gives 0.288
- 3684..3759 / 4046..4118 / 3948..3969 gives 0.264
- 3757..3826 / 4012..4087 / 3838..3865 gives 0.268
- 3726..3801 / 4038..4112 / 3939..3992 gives 0.248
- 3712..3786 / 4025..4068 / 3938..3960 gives 0.276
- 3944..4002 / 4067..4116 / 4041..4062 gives -0.112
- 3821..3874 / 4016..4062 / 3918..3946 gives 0.458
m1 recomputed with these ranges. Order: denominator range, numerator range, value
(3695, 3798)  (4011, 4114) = 1.72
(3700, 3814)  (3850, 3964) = 1.01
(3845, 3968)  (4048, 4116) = 1.67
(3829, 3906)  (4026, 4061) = 1.80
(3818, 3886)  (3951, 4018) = 1.56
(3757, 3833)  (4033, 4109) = 1.67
